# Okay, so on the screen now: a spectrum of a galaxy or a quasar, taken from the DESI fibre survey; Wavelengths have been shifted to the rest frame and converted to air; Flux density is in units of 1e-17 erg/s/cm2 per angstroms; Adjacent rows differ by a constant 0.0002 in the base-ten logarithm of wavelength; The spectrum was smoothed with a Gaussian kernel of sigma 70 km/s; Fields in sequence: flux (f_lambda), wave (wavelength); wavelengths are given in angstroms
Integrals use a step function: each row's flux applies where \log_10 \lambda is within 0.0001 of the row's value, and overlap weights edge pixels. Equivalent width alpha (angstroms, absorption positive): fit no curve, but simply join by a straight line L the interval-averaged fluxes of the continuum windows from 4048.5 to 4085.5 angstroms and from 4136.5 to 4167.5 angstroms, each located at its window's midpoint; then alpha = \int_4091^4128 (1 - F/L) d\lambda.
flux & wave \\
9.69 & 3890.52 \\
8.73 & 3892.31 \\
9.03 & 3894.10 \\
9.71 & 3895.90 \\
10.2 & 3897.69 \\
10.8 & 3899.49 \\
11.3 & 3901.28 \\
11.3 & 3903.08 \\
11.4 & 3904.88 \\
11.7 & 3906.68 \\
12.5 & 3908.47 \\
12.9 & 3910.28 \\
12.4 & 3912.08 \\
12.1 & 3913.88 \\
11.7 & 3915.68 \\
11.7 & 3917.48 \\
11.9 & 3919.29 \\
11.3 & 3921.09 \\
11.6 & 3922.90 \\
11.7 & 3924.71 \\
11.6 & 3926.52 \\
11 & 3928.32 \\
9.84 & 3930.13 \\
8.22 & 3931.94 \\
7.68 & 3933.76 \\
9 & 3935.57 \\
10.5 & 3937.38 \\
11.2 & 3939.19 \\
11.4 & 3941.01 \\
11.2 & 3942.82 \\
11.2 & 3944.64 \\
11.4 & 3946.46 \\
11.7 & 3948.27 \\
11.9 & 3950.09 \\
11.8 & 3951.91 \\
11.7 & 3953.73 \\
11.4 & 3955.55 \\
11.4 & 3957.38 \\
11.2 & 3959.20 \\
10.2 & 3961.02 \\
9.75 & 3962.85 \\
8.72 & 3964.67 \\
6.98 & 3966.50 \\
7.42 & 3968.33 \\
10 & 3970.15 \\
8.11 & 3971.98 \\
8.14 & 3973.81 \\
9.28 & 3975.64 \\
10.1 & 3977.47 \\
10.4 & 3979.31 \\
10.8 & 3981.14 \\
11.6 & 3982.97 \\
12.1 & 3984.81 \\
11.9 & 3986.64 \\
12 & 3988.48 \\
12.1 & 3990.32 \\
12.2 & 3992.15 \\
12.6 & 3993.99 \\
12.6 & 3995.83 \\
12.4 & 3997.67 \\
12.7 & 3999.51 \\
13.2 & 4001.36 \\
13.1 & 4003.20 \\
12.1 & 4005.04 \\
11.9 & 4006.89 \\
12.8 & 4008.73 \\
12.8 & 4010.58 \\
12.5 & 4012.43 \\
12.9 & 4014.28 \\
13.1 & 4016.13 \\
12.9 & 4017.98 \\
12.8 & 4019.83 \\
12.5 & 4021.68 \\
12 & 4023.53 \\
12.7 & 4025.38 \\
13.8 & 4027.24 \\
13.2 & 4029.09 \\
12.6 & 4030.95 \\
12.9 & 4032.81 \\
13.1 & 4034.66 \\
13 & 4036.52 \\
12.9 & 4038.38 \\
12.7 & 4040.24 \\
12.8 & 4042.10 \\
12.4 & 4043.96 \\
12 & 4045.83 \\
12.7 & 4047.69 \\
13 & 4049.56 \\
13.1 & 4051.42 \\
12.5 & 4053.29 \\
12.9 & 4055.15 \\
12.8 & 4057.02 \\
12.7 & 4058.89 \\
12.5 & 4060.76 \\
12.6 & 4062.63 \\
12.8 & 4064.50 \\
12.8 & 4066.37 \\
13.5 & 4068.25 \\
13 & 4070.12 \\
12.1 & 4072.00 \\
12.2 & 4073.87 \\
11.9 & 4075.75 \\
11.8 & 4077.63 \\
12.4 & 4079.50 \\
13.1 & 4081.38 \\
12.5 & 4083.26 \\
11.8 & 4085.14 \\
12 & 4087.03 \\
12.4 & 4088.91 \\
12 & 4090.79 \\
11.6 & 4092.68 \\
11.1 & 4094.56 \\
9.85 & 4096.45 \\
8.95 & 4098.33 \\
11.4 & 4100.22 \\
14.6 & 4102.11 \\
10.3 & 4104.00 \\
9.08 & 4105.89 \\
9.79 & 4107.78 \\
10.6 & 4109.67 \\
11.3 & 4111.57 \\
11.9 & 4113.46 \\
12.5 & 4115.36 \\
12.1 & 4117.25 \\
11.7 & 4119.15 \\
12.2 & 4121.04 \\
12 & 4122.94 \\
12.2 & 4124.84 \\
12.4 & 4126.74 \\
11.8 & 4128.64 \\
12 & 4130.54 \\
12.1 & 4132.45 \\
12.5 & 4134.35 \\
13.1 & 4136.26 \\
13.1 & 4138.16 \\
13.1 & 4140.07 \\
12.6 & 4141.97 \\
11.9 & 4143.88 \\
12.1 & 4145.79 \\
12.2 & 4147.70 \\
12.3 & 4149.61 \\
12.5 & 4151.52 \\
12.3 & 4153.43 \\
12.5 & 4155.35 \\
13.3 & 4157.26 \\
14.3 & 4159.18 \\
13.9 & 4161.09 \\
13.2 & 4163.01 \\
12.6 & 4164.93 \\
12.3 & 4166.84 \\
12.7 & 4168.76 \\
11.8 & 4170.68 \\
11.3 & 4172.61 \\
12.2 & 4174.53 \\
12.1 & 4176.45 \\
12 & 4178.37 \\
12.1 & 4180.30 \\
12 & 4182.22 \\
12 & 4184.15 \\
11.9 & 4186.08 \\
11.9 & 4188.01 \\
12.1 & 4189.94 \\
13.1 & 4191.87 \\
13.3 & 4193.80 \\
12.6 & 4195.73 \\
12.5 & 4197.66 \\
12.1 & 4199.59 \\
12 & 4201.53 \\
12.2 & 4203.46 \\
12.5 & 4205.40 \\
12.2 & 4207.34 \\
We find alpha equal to 3.89 angstroms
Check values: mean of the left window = 12.6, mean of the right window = 12.8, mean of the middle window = 11.4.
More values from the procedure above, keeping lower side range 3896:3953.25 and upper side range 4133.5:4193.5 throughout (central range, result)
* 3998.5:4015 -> -1.5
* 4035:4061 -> -1.9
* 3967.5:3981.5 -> 2.7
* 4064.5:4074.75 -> -0.7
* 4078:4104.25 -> 0.7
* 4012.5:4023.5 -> -1.0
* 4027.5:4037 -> -1.0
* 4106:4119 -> 1.0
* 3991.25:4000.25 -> -0.7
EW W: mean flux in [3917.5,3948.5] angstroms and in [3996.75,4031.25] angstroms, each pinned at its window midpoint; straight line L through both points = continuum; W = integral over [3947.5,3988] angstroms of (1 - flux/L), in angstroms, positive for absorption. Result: 4.4 angstroms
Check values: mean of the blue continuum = 10.7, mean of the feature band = 10.3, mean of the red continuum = 12.7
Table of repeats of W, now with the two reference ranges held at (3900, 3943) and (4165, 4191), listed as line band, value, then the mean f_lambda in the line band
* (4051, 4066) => -1.4 angstroms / 12.7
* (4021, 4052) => -3.3 angstroms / 12.8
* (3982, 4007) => -2.1 angstroms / 12.3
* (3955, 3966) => 1.0 angstroms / 10.3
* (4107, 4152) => -0.8 angstroms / 12.1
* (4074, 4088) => -0.6 angstroms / 12.2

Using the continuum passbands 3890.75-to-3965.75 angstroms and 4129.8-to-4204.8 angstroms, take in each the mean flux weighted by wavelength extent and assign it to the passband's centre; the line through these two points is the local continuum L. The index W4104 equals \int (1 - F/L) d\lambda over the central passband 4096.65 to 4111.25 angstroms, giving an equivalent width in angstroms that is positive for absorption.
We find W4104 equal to 1.7 angstroms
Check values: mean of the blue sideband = 10.9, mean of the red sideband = 12.5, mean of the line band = 10.7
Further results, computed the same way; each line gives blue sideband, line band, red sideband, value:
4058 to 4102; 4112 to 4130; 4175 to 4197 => 0.15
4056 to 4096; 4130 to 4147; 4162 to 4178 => -0.30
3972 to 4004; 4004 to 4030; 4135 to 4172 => -2.23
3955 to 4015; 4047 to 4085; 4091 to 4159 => -3.48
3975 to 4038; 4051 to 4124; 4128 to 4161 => 3.20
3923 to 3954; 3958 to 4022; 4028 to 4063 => 2.49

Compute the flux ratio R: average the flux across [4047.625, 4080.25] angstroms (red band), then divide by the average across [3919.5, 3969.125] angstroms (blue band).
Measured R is 1.20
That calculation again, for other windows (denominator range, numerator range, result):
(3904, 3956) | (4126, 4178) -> 1.12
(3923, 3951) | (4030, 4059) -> 1.20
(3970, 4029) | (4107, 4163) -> 1.03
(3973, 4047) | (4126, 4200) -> 1.02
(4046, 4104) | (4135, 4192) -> 1.02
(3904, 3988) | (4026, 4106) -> 1.15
